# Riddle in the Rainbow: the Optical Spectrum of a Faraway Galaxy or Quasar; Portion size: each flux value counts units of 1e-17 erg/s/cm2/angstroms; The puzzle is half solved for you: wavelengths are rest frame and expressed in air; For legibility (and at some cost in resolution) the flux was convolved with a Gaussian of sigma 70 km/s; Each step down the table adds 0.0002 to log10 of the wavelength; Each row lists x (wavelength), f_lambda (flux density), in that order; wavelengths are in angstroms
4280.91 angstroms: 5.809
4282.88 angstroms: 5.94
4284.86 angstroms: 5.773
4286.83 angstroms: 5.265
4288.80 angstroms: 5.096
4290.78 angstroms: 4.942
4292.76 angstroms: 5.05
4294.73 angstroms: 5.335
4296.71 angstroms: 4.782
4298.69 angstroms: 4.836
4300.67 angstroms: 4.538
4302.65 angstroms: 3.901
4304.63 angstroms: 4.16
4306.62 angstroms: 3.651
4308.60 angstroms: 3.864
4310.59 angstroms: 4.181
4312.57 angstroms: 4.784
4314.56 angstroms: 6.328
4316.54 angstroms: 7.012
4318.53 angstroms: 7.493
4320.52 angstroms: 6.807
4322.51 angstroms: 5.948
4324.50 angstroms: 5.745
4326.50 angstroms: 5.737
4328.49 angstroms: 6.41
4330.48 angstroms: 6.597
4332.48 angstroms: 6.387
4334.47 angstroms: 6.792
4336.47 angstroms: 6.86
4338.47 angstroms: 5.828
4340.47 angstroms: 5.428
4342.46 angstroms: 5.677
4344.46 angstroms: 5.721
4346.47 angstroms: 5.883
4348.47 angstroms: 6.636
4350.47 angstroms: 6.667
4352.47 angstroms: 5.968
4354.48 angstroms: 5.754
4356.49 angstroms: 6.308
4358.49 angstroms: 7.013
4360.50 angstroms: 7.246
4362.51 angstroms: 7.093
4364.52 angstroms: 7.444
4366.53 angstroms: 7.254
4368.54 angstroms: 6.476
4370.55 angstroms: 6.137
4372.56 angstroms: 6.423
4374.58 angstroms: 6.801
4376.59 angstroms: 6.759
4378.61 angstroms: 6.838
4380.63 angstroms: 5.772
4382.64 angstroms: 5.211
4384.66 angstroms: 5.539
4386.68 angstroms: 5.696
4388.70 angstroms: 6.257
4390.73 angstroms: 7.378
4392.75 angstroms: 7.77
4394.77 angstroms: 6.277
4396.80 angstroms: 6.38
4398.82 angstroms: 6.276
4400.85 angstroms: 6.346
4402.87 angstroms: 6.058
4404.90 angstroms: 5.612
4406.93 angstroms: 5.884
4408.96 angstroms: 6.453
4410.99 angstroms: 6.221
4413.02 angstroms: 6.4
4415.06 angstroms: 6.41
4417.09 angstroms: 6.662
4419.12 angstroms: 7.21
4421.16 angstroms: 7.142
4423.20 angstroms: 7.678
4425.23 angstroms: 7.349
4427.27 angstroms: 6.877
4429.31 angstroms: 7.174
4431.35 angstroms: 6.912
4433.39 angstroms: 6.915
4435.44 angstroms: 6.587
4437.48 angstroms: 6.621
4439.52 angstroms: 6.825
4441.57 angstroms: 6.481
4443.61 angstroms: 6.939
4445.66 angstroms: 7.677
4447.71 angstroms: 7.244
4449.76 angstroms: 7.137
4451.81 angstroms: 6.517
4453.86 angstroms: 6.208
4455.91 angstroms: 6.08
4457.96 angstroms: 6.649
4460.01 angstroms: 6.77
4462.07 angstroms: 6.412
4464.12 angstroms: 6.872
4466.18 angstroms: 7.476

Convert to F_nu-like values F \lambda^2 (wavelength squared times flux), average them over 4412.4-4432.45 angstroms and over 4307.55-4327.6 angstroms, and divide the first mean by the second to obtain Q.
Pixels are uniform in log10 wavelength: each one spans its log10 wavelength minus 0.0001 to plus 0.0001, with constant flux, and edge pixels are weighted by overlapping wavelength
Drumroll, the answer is 1.3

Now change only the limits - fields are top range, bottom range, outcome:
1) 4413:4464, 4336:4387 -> 1.12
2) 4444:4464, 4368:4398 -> 1.09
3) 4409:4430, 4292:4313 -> 1.63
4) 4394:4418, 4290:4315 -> 1.42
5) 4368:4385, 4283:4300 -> 1.26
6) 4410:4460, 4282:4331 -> 1.35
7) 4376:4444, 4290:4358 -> 1.20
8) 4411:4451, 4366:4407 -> 1.12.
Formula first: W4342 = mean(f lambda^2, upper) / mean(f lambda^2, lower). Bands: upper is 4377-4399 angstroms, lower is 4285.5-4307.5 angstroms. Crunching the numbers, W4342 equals 1.40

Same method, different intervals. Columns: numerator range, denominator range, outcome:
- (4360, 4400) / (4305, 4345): 1.15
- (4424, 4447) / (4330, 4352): 1.17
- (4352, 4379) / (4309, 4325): 1.15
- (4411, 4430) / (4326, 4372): 1.12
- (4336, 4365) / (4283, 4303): 1.30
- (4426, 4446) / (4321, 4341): 1.16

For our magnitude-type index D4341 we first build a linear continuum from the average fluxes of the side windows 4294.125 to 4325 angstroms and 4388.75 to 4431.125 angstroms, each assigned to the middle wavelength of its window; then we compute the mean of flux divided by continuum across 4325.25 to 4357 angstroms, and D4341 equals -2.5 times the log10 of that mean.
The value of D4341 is -0.092 mag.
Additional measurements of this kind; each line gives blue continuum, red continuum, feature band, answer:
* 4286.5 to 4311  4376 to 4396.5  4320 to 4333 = -0.21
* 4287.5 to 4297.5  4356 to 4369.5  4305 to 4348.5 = 0.03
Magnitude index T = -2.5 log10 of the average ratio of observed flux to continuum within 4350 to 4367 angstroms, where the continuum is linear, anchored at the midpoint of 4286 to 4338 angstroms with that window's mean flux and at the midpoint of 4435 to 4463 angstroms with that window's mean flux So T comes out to -0.14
